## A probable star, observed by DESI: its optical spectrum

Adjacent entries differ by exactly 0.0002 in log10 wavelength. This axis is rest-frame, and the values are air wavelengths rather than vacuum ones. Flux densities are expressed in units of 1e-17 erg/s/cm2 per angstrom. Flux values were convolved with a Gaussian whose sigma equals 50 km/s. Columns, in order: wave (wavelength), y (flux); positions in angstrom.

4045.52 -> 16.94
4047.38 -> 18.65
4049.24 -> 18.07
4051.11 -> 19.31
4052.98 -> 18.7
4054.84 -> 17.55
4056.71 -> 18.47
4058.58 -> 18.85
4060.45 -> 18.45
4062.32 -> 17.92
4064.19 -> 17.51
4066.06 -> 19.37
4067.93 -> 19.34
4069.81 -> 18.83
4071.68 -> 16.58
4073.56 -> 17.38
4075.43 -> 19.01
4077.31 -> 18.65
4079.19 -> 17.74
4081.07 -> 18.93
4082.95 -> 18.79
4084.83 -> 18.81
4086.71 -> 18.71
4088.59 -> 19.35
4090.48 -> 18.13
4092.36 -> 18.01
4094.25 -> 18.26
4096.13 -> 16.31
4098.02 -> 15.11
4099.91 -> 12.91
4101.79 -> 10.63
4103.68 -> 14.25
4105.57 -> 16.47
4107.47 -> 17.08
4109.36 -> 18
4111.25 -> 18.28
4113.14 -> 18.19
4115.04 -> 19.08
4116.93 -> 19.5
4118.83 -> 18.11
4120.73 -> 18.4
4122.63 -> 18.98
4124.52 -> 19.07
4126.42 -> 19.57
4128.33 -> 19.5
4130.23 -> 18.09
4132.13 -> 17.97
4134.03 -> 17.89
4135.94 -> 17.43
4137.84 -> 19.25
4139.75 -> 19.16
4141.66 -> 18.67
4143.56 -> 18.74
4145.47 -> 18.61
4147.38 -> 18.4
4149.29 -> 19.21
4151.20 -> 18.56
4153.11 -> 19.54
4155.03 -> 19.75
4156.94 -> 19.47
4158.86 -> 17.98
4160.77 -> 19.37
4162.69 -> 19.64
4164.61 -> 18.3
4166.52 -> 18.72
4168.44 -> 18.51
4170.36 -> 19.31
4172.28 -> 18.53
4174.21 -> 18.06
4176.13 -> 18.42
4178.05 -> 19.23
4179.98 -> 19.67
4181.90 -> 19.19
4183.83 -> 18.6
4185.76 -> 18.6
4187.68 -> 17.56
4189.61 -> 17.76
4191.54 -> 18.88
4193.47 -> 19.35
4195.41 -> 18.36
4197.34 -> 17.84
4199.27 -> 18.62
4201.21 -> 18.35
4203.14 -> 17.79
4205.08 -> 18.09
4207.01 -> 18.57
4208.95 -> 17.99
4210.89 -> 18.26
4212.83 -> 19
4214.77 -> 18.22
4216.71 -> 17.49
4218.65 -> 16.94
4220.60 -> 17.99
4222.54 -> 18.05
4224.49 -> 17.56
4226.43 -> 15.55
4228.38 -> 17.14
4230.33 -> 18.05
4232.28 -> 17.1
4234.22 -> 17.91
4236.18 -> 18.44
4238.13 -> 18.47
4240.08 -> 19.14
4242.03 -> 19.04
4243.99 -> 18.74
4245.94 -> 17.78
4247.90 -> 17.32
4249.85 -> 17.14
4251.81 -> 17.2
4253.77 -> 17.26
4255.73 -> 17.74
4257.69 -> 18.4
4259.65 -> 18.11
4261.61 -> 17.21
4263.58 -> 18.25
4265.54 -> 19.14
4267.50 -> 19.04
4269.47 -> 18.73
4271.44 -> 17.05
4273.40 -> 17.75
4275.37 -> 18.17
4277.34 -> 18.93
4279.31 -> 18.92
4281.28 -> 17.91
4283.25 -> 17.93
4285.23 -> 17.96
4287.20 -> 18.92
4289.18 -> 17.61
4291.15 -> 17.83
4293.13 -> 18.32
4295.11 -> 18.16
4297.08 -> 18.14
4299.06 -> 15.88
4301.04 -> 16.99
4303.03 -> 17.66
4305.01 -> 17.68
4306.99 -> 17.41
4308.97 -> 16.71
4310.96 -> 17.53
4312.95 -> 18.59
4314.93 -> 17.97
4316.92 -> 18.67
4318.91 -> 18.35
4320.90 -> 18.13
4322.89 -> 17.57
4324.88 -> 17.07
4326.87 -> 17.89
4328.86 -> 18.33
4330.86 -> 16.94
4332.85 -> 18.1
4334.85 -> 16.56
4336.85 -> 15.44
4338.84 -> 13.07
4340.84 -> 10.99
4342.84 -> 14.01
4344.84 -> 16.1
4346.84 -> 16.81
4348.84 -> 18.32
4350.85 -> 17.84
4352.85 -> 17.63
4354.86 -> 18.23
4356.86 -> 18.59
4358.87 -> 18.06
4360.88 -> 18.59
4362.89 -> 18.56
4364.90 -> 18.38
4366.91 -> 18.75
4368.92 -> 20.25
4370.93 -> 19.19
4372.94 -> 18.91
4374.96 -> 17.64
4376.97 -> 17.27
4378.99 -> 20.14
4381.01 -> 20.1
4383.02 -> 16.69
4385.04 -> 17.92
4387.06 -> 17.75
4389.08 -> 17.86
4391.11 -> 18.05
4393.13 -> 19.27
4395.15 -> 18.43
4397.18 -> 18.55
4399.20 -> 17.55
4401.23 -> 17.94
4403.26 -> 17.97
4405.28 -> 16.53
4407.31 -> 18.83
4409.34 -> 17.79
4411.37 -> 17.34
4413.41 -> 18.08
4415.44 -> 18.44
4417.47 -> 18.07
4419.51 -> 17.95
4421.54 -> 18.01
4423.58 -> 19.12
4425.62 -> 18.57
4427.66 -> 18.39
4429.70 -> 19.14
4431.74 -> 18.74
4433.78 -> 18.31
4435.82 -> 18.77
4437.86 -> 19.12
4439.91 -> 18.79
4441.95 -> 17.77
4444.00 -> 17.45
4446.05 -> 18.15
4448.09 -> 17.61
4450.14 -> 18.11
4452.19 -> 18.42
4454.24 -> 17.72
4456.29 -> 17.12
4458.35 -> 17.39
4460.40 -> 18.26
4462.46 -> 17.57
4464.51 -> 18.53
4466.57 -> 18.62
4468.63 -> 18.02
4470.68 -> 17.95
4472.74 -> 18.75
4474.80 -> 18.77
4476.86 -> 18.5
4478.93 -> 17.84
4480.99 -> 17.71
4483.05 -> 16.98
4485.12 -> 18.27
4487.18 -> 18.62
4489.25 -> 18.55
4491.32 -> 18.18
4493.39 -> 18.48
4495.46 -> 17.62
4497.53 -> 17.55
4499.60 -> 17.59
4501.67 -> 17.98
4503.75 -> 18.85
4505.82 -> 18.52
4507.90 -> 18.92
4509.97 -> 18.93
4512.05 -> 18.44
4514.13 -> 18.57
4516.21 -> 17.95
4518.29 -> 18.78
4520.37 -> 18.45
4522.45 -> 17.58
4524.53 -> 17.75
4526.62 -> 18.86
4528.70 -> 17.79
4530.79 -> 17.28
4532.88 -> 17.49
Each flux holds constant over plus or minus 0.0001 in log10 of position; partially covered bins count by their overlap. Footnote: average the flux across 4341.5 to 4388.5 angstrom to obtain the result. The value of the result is 18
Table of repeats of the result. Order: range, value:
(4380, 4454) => 18.2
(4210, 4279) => 18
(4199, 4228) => 17.9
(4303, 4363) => 17.2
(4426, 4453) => 18.4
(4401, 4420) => 17.9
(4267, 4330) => 17.9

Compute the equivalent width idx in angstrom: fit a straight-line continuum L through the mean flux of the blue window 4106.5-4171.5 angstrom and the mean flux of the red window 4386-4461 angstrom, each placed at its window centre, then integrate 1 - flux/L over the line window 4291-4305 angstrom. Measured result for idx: 0.6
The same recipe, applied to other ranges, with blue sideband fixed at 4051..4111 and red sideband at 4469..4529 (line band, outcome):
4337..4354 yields 2.25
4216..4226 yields 0.17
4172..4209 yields -1.51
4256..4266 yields -0.15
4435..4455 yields -0.04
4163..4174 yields -0.60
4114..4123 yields -0.59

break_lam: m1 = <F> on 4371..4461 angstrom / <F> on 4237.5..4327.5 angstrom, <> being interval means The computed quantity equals 1.0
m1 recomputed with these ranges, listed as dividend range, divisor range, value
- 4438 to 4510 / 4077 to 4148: 1.01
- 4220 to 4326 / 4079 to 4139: 1.01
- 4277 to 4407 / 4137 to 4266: 0.97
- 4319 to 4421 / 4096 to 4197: 0.97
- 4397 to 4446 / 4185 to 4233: 1.01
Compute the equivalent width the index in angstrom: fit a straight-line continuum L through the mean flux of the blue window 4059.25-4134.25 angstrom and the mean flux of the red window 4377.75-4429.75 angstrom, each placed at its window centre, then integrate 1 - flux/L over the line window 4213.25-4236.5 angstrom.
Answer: 0.58 angstrom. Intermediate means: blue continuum 17.8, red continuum 18.2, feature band 17.5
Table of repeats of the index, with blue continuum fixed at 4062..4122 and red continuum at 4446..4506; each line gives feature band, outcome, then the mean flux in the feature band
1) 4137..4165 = -2.1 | 19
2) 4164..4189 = -1.3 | 18.7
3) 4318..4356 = 2.5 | 16.7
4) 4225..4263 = 0.0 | 17.8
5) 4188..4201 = -0.5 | 18.4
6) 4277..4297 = -0.4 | 18.2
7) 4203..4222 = -0.3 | 18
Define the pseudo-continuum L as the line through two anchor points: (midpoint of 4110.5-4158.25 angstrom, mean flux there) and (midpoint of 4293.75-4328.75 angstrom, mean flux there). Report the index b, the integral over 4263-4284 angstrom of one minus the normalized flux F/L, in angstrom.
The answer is -0.5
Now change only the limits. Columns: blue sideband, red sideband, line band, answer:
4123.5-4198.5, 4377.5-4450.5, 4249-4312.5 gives 2.2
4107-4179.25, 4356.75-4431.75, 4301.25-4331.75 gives 1.2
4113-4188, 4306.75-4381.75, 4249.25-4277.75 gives 0.1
